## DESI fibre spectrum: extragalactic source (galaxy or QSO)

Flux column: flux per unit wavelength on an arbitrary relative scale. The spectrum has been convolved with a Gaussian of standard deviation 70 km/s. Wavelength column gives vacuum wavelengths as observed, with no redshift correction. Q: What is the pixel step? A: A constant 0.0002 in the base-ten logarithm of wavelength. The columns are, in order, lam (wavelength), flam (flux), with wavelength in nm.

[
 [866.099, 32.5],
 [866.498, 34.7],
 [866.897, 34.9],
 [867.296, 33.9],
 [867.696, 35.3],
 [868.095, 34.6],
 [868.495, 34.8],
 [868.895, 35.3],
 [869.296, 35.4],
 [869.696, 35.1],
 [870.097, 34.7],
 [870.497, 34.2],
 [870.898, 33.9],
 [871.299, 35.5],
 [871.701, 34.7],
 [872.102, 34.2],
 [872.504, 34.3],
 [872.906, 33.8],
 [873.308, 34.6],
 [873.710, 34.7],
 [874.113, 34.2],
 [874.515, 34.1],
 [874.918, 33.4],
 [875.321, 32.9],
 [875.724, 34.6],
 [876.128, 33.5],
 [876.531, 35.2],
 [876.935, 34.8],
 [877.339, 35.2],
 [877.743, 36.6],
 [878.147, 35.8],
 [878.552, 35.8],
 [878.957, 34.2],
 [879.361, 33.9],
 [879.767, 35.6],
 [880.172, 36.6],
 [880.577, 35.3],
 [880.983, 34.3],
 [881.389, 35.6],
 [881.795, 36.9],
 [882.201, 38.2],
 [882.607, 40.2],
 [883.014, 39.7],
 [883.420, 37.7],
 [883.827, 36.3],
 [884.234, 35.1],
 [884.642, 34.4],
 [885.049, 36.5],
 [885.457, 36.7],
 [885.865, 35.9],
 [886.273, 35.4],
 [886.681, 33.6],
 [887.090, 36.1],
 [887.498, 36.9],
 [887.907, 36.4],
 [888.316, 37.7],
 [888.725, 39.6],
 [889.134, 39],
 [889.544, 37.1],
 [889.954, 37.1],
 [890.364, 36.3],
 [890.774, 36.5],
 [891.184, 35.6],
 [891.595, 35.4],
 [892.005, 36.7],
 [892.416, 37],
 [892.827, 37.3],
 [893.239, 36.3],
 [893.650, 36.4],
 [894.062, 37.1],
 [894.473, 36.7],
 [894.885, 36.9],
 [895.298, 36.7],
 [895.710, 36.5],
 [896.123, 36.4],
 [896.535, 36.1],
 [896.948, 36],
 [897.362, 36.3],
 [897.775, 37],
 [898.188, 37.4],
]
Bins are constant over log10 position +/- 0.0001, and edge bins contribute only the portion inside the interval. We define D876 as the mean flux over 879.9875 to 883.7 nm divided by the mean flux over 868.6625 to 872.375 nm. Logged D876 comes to 1.07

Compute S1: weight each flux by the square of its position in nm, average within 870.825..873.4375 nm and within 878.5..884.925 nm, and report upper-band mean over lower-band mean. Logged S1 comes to 1.08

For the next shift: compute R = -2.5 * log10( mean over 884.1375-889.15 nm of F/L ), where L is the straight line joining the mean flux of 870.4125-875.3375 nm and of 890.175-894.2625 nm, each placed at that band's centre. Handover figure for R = -0.02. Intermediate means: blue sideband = 34.2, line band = 36.3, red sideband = 36.5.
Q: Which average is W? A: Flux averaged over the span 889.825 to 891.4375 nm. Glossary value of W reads 36.3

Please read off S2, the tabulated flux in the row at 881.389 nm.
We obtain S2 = 35.6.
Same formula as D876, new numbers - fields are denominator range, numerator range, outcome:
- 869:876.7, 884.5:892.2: 1.06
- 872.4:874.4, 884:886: 1.04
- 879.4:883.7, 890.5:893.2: 0.99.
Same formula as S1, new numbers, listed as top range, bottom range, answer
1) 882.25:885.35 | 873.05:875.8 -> 1.12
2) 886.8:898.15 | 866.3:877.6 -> 1.12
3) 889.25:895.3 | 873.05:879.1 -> 1.10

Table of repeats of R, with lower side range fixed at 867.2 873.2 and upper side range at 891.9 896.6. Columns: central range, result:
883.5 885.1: 0.01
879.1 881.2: 0.01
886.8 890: -0.04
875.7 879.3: 0.01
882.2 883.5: -0.10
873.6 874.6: 0.02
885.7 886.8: 0.03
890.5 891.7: 0.02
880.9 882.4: -0.02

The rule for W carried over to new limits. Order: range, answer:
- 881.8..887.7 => 36.6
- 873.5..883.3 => 35.5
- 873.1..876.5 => 34.1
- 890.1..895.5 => 36.5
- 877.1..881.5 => 35.3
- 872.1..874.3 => 34.3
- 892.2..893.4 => 36.9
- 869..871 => 34.7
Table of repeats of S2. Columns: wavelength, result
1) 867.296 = 33.9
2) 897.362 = 36.3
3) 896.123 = 36.4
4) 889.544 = 37.1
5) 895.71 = 36.5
